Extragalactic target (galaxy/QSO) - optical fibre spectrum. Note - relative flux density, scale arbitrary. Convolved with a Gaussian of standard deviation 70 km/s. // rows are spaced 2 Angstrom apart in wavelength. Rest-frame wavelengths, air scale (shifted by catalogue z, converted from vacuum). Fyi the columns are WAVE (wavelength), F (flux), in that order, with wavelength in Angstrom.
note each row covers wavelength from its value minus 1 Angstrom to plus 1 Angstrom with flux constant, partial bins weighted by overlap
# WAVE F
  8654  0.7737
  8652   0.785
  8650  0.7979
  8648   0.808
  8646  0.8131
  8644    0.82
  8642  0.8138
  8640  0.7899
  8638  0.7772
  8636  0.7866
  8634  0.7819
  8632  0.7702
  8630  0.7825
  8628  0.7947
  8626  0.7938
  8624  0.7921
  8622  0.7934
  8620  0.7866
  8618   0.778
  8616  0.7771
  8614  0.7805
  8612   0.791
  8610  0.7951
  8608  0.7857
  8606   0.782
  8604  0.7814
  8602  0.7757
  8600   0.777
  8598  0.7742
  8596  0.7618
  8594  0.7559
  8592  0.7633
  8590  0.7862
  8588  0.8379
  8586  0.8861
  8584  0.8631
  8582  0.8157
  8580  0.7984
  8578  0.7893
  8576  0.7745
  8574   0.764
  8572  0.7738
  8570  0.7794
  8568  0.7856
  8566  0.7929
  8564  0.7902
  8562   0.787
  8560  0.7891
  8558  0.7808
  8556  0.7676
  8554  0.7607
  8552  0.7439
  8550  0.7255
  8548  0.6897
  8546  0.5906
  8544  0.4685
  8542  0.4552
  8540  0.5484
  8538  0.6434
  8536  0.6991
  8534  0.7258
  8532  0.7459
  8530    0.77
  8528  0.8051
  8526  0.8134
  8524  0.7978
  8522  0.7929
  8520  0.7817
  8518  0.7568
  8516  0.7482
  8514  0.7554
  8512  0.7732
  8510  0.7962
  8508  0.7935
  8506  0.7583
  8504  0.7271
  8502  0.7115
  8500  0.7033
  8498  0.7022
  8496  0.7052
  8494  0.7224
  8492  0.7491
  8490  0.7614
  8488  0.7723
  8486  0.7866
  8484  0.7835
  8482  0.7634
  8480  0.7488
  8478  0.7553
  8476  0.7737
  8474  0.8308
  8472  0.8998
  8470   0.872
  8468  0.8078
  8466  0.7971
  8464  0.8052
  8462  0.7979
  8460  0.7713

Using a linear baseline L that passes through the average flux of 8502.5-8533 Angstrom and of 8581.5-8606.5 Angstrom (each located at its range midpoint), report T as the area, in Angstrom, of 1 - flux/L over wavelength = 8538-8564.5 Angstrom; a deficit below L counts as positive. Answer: 3.5 Angstrom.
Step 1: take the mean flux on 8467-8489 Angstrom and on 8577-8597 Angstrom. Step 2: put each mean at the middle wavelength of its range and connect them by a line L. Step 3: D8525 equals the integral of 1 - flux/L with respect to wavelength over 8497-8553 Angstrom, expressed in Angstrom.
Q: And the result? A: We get 6.1 Angstrom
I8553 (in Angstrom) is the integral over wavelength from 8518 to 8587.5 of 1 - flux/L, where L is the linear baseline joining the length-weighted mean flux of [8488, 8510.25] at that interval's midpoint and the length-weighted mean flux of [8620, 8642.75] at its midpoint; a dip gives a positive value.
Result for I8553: 1.3 Angstrom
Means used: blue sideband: 0.739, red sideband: 0.788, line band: 0.745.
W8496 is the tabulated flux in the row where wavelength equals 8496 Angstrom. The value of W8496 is 0.7052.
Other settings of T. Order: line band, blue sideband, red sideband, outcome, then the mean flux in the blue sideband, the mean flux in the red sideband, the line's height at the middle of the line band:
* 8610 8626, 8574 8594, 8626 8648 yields 0.2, 0.807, 0.794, 0.799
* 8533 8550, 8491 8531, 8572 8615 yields 3.5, 0.758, 0.792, 0.771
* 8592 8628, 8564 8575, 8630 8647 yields 0.3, 0.78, 0.793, 0.788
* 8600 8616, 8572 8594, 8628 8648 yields 0.3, 0.804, 0.794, 0.799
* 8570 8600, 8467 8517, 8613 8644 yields -0.5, 0.768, 0.788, 0.781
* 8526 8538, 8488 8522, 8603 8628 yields 0.2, 0.749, 0.787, 0.758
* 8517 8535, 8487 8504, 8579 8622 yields -0.7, 0.728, 0.793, 0.747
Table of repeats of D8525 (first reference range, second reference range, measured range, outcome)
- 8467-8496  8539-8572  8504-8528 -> -1.0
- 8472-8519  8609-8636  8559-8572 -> -0.2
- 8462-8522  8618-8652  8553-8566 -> 0.0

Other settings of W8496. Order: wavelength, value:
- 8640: 0.7899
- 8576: 0.7745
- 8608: 0.7857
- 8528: 0.8051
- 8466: 0.7971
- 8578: 0.7893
